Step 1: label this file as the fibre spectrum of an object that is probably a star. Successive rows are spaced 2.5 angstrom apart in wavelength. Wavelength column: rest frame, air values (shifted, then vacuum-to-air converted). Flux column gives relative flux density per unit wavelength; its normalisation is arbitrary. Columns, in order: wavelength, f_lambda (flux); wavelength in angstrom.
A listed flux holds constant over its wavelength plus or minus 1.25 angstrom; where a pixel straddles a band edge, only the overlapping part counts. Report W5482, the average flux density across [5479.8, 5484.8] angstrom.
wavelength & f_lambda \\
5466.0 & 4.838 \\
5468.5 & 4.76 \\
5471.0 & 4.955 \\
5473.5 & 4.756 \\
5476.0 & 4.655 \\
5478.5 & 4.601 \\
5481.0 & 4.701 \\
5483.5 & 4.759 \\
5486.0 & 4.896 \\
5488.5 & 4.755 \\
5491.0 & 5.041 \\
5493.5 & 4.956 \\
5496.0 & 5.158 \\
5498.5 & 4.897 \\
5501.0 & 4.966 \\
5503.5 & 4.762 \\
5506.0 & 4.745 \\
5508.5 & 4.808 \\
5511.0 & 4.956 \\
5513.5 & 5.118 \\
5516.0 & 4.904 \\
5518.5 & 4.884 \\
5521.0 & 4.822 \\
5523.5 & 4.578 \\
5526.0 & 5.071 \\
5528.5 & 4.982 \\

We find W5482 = 4.73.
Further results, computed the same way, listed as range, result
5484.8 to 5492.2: 4.9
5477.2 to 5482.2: 4.65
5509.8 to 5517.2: 4.99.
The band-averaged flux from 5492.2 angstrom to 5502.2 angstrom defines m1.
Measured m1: 4.99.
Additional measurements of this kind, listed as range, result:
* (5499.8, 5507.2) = 4.82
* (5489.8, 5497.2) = 5.05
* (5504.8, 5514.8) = 4.91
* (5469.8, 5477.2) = 4.79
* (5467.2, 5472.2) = 4.86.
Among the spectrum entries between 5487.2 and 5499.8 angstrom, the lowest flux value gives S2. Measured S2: 4.755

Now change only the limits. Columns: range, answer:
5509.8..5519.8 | 4.884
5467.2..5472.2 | 4.76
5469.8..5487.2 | 4.601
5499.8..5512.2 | 4.745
